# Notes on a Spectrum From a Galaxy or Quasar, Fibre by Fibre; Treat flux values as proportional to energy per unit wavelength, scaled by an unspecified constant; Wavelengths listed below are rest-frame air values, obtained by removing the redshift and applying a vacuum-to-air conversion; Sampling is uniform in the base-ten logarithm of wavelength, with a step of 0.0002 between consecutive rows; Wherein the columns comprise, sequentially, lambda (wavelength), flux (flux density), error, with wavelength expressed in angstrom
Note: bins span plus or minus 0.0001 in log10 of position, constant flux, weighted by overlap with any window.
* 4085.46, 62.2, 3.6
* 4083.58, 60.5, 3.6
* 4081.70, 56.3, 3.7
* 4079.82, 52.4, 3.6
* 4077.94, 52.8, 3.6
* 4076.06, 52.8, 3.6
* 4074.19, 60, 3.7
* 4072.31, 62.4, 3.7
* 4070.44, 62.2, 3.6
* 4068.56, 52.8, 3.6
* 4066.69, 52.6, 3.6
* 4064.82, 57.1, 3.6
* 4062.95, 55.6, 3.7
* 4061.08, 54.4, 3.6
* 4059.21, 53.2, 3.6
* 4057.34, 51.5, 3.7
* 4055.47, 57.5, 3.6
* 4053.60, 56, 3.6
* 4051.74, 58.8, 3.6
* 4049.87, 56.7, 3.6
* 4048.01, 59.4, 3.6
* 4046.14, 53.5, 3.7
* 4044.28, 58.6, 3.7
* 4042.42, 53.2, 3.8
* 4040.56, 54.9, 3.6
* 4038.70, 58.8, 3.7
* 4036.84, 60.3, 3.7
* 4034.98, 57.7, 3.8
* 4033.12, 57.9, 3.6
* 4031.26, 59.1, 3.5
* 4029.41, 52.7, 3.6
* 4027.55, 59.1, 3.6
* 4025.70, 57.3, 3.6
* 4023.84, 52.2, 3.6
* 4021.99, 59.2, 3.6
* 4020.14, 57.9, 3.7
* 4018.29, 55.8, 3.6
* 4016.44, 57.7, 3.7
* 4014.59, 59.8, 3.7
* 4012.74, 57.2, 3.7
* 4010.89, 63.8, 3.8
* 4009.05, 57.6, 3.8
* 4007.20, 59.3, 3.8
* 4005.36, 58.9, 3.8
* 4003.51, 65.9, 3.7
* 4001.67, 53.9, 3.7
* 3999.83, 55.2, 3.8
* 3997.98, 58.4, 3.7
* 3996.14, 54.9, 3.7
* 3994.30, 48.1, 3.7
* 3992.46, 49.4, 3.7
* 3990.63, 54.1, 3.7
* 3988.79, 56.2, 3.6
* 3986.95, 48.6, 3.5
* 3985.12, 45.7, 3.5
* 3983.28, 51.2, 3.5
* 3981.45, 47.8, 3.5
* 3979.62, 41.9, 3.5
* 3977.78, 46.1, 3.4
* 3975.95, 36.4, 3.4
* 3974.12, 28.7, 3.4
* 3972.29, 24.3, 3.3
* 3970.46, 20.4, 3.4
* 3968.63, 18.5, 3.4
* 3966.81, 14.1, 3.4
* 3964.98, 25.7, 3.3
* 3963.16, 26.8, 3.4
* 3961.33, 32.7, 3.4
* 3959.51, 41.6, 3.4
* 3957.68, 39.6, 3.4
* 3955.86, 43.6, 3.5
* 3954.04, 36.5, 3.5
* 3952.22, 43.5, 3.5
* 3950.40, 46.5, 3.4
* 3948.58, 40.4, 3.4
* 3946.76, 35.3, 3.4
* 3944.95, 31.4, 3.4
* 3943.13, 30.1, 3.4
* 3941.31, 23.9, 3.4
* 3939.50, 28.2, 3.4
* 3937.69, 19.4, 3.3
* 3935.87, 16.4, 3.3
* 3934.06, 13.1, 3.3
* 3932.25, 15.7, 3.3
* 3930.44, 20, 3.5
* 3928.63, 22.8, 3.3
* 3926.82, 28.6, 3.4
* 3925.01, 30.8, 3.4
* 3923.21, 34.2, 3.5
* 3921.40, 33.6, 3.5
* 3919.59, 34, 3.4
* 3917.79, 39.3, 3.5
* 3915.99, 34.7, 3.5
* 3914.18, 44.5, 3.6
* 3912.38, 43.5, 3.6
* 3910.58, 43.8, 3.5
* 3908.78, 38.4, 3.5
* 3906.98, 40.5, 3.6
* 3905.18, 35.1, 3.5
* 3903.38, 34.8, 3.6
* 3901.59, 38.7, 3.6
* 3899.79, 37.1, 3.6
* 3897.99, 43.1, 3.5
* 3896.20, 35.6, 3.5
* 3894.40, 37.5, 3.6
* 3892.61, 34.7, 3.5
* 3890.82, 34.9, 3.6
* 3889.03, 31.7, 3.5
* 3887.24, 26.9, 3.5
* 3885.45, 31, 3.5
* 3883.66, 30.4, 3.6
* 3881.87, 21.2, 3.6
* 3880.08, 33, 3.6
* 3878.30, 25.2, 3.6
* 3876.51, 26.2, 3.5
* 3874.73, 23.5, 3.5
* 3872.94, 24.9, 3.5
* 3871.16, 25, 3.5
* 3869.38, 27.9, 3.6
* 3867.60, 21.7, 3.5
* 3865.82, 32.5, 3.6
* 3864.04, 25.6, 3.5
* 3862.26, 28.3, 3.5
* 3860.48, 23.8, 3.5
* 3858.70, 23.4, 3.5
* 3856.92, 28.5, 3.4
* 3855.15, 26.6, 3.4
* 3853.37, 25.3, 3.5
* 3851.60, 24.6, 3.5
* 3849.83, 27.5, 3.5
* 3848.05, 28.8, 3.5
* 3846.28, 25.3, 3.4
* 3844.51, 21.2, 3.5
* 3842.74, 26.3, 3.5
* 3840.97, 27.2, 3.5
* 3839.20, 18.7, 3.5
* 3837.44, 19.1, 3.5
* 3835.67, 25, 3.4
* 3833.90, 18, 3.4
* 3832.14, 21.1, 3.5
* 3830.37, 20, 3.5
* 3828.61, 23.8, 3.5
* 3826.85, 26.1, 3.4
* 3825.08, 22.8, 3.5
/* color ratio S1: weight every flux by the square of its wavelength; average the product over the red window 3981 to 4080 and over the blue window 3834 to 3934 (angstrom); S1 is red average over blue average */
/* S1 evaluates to 2.03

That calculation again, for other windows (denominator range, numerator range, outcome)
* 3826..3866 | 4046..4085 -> 2.56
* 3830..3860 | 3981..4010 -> 2.44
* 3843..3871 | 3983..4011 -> 2.27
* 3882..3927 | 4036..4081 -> 1.70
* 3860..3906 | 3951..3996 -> 1.33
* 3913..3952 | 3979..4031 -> 1.91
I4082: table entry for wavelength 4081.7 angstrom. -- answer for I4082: 56.3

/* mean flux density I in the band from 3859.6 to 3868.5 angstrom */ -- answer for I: 26.4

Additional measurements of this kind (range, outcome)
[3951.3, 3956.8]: 41.2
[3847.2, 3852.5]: 26.9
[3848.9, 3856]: 26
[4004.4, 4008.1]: 59.1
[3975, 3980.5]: 41.3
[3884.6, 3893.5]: 31.9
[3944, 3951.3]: 38.3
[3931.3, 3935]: 14.5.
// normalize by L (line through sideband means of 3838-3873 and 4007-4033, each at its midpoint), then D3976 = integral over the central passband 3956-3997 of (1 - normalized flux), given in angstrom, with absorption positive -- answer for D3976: 8.9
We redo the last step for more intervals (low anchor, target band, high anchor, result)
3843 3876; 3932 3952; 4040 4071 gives 5.4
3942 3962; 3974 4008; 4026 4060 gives -3.5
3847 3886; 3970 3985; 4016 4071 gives 2.4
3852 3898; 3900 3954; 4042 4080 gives 4.9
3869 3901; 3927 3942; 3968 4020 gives 7.2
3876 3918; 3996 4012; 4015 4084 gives -2.8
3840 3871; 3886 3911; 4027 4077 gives -2.7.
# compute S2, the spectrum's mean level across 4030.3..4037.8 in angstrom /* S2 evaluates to 58.7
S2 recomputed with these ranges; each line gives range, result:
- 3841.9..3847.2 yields 24.3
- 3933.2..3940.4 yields 19.3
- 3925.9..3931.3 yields 23.8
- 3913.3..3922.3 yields 37.2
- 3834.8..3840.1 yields 21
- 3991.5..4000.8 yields 53.2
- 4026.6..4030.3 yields 55.9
